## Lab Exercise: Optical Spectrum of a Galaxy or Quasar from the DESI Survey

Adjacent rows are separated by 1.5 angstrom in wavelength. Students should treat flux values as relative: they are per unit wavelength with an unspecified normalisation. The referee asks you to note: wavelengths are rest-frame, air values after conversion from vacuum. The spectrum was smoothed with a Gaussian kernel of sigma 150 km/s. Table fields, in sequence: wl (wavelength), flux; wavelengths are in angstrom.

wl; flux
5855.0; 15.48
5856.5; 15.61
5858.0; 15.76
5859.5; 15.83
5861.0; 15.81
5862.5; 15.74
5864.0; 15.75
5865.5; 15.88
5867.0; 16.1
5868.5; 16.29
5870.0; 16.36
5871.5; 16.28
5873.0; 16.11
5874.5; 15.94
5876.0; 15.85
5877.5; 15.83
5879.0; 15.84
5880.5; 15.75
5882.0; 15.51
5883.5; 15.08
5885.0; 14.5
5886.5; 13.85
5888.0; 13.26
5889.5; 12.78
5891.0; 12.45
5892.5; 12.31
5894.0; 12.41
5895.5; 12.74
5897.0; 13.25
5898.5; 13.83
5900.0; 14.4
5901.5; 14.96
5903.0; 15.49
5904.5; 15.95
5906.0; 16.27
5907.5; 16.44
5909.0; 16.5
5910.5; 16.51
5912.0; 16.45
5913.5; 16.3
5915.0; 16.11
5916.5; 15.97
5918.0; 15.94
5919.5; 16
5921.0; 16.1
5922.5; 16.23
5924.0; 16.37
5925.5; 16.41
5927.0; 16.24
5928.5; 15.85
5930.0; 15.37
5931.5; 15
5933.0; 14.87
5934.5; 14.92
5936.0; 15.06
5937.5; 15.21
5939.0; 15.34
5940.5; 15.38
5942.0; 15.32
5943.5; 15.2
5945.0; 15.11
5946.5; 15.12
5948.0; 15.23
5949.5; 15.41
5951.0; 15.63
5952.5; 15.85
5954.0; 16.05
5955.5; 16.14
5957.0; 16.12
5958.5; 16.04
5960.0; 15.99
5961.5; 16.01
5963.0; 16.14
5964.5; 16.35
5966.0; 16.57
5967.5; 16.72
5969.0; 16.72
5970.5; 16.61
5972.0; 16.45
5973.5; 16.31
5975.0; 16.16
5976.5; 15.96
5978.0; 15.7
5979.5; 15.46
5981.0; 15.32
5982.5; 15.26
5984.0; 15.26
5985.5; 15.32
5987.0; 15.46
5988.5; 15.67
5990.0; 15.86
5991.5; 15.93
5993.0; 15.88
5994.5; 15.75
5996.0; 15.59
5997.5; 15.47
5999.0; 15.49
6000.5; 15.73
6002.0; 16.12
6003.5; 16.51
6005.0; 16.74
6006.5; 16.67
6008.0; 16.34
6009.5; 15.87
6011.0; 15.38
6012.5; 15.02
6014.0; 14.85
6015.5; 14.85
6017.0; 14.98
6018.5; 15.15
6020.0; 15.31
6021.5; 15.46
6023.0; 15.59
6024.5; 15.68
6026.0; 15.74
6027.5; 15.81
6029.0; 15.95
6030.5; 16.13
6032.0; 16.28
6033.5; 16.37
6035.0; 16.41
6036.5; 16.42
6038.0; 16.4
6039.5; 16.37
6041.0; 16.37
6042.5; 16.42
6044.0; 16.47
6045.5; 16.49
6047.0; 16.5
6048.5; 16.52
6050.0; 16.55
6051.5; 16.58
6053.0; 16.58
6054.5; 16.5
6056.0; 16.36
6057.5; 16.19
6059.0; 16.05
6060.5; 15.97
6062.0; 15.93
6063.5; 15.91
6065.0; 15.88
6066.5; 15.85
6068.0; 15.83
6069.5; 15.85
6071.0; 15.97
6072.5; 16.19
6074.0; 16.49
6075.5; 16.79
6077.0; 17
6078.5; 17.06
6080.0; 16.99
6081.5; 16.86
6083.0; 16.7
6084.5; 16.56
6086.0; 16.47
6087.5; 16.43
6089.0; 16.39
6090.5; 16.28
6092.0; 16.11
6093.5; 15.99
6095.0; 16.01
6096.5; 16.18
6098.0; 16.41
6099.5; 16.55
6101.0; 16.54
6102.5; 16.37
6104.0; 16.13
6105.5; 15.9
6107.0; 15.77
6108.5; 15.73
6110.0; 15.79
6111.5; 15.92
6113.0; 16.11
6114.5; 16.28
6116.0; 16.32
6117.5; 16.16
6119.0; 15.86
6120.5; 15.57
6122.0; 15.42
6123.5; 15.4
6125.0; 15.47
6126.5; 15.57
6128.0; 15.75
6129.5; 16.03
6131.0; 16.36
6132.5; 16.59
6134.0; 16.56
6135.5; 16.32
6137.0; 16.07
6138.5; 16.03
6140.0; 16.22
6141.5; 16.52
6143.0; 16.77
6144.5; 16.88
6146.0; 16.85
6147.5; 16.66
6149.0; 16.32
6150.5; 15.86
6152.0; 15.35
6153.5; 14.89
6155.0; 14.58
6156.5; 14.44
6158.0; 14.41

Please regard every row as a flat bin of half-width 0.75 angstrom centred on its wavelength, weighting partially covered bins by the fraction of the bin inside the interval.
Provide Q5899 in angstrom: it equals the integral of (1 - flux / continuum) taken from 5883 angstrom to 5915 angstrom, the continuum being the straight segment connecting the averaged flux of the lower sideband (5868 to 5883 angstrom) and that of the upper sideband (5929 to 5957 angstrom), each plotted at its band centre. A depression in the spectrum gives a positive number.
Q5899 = 2.3 angstrom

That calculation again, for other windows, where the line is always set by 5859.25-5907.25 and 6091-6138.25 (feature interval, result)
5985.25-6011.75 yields -0.67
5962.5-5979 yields -1.03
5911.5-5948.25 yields -1.14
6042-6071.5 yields -0.84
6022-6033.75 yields -0.21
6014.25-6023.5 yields 0.24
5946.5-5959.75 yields -0.43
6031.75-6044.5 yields -0.58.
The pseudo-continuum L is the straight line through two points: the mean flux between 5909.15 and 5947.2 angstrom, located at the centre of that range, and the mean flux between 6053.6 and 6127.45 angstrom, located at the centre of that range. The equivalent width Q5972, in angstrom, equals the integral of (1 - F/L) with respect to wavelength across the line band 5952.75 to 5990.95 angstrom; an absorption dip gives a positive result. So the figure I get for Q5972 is -0.4 angstrom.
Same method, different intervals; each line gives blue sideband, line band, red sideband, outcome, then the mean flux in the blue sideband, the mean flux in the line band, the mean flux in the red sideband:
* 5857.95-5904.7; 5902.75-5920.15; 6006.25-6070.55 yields -1.2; 14.9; 16.2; 16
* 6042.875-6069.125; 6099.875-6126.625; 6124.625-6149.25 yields 0.6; 16.2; 15.9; 16.3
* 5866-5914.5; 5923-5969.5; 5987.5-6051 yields -0.9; 15.1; 15.7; 15.9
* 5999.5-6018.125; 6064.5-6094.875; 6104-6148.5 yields -0.8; 15.7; 16.4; 16.1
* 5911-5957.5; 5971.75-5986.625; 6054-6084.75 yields 0.2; 15.7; 15.7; 16.3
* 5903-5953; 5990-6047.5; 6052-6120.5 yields 0.5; 15.7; 15.9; 16.2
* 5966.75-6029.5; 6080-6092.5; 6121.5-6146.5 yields -0.4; 15.8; 16.5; 16.2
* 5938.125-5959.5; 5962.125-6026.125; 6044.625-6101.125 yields 0.2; 15.6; 15.8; 16.4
